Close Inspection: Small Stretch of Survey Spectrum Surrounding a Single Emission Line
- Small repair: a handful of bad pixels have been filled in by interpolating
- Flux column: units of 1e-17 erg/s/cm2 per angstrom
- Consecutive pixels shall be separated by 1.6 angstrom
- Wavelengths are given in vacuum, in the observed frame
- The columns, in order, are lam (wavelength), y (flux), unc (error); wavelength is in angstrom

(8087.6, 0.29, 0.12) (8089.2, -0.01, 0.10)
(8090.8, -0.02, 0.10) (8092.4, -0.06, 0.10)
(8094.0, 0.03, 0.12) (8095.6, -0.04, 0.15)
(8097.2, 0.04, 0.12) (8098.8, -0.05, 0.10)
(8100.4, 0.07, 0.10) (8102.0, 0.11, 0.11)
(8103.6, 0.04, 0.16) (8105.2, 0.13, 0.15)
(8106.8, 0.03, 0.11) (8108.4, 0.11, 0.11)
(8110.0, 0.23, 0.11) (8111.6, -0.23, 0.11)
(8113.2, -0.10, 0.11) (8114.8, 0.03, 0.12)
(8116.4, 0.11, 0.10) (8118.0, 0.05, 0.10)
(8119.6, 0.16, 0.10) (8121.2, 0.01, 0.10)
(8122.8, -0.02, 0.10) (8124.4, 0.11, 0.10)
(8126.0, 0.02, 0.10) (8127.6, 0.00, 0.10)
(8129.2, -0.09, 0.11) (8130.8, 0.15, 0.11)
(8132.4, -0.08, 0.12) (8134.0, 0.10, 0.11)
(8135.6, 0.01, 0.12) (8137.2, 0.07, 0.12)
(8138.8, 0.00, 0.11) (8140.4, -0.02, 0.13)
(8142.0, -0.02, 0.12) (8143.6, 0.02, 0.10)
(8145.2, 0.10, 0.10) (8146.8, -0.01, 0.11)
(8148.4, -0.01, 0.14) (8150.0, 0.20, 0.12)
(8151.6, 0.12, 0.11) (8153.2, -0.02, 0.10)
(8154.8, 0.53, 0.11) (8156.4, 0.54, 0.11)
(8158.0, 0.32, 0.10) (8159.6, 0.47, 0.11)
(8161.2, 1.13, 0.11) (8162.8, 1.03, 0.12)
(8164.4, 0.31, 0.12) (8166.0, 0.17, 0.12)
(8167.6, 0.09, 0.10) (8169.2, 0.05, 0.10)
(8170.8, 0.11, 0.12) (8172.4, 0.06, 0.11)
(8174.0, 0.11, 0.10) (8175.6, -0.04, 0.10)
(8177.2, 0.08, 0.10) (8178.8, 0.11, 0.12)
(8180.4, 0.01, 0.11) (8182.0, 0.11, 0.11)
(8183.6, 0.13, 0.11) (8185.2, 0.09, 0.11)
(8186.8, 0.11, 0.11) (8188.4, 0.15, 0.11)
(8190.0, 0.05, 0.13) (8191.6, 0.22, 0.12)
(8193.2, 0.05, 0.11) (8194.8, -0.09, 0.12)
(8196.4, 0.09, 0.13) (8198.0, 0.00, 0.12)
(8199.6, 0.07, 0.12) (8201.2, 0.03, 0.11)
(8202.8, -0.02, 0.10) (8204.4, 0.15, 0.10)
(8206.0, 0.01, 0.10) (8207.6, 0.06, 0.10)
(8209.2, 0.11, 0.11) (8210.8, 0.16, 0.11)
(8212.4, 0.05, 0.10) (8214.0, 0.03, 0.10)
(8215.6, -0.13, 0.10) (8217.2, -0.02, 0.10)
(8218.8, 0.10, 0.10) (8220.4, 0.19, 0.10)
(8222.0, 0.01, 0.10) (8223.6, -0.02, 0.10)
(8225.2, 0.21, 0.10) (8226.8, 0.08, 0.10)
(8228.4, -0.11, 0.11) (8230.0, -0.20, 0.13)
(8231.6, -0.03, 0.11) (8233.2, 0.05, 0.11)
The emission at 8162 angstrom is [O II] 3727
